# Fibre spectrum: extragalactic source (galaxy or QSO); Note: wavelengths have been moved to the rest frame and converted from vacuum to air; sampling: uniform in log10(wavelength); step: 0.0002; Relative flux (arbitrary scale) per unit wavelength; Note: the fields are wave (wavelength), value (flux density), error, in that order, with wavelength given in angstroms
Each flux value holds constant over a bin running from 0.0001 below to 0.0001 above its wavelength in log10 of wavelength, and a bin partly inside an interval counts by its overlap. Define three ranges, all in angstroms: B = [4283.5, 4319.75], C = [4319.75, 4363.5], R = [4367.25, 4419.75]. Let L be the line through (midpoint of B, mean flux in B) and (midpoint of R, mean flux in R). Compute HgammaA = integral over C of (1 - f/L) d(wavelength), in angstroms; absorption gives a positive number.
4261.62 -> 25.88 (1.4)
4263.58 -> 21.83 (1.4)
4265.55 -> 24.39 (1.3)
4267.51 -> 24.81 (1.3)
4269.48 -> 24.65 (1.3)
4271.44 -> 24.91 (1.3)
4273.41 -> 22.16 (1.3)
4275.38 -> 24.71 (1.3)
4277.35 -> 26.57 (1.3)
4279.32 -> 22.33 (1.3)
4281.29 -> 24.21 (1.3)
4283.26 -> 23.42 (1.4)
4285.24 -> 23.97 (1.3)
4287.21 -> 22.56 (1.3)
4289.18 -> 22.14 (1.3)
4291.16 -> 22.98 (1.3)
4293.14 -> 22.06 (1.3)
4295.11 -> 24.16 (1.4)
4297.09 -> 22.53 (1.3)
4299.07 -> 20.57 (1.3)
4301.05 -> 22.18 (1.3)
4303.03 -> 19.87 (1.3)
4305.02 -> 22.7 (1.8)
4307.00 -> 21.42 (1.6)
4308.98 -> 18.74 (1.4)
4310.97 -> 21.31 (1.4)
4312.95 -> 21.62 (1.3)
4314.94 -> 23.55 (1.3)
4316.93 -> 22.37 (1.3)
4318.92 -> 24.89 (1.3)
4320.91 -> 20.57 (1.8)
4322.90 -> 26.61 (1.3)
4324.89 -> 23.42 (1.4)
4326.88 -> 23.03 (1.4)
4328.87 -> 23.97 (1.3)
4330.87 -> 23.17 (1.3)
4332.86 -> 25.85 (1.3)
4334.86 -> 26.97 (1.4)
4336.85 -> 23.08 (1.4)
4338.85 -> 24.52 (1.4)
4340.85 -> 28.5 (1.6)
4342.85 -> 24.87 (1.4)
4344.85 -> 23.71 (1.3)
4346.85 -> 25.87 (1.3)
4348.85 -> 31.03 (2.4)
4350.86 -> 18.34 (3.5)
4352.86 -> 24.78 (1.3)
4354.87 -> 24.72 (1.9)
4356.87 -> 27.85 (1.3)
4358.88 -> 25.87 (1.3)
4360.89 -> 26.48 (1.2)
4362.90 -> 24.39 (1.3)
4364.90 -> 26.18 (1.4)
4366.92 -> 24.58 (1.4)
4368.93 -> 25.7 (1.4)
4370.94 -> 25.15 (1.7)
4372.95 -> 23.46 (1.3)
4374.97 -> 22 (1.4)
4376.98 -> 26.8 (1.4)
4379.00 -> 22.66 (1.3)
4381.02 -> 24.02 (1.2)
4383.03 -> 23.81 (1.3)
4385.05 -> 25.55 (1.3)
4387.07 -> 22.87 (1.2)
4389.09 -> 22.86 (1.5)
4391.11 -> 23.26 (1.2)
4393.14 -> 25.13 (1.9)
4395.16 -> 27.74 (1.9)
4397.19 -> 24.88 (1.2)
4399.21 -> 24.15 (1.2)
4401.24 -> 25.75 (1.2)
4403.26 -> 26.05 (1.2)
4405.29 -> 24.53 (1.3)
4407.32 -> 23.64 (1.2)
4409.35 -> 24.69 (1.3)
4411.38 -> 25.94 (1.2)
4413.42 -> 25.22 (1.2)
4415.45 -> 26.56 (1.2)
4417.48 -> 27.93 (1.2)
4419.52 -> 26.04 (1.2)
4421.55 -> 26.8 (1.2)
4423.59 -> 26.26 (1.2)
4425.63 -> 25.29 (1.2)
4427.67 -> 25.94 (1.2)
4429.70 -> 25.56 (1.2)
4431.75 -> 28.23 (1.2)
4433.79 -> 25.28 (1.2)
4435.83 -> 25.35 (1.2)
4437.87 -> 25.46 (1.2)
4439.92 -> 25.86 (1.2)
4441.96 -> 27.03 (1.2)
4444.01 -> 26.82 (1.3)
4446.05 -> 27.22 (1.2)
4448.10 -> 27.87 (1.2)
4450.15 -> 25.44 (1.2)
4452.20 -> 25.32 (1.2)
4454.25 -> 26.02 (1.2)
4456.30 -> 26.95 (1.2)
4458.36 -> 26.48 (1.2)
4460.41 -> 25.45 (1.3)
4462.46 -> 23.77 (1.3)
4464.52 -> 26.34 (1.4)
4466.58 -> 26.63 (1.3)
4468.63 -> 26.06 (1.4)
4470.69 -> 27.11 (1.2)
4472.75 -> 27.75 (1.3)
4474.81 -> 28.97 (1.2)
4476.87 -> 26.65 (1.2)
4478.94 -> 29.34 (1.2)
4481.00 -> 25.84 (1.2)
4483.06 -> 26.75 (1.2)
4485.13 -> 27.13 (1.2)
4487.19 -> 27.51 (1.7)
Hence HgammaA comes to -2.9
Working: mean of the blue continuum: 22.2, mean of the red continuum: 24.8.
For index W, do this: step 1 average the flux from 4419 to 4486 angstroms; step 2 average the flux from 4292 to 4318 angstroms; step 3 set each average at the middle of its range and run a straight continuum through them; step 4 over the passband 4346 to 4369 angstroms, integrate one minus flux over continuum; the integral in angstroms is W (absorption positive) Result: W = -2.0 angstroms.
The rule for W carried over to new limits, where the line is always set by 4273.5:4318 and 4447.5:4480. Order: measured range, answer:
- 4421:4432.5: -0.3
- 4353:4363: -0.8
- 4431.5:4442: 0.0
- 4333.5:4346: -0.9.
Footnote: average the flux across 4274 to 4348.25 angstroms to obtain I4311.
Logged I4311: 23.4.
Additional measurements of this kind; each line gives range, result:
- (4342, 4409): 24.8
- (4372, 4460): 25.5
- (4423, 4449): 26.3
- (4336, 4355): 25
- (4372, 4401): 24.3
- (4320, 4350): 25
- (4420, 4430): 26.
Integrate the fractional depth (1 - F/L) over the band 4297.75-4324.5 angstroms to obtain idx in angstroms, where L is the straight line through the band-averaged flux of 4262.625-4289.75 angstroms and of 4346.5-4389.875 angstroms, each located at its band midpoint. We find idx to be 2.3 angstroms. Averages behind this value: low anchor 23.8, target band 22.1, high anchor 24.8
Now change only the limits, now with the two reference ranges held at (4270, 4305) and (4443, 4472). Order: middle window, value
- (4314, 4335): -0.2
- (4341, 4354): -0.5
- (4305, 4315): 0.9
